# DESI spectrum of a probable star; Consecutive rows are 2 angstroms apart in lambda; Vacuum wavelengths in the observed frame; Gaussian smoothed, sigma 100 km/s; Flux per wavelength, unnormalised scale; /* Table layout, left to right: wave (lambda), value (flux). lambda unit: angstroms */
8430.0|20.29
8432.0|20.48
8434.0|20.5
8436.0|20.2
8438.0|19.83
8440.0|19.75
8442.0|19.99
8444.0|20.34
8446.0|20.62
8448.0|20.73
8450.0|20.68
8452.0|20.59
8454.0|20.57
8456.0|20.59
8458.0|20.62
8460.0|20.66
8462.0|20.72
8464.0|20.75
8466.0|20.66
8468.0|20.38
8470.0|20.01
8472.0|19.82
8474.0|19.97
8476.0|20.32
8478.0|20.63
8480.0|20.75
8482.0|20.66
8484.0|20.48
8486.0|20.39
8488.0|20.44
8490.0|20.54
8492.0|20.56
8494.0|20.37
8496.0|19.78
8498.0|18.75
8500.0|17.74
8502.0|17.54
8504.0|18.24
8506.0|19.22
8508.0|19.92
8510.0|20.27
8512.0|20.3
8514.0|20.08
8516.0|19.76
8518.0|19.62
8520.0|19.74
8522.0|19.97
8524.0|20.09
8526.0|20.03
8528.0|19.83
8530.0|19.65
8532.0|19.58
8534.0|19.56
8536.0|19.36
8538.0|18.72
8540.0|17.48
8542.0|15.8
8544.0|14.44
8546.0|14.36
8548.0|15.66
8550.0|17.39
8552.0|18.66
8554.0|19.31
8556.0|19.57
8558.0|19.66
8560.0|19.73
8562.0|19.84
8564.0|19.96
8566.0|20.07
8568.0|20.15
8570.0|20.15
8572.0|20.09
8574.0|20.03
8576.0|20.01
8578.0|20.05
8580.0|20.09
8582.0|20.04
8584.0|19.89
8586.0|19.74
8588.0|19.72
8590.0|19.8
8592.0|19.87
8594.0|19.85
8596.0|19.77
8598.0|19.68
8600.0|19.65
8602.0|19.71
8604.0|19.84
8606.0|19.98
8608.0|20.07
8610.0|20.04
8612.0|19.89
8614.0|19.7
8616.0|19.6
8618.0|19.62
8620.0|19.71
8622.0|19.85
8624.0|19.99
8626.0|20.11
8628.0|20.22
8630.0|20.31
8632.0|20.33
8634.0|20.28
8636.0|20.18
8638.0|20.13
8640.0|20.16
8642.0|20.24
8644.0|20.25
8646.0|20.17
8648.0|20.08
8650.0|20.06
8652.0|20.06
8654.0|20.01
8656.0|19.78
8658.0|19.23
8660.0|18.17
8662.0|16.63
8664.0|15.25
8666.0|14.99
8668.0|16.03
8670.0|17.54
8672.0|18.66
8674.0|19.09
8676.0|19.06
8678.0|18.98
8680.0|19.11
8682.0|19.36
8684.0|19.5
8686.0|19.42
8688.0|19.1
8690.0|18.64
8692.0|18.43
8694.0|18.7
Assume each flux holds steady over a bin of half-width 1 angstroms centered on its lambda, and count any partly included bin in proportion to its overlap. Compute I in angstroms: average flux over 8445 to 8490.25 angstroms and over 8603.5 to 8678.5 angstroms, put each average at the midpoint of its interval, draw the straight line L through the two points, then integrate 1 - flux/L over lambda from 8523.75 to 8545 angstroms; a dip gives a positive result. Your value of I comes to 1.6 angstroms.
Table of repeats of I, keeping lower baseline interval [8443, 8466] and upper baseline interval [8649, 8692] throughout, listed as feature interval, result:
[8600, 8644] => -2.4 angstroms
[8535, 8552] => 2.6 angstroms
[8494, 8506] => 0.9 angstroms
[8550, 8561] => 0.2 angstroms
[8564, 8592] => -0.8 angstroms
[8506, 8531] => 0.1 angstroms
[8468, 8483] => 0.1 angstroms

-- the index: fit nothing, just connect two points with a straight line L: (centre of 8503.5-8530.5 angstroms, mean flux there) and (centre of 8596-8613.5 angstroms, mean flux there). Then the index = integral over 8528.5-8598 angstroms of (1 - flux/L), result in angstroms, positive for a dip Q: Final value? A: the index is 2.6 angstroms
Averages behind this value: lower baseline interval 19.8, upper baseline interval 19.8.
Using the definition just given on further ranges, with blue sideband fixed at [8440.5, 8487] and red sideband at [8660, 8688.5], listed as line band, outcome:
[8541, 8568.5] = 1.78 angstroms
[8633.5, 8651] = -1.68 angstroms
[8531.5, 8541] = 0.35 angstroms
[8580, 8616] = -1.75 angstroms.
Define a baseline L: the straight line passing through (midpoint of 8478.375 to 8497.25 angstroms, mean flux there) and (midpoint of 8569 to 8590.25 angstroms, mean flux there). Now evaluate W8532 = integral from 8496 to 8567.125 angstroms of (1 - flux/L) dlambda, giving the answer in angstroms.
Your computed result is 4.7 angstroms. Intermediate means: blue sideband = 20.4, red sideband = 20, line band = 18.9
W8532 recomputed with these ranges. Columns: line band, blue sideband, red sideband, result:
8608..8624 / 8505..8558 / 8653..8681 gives -1.29 angstroms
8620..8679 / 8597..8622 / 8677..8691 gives 0.86 angstroms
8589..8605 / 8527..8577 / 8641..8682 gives -0.89 angstroms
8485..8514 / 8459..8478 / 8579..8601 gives 0.93 angstroms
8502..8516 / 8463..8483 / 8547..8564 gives 0.12 angstroms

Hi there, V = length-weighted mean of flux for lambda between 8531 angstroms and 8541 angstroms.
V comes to 18.9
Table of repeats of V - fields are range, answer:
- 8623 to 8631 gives 20.2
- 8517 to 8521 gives 19.7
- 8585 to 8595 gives 19.8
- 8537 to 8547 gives 16.2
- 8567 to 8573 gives 20.1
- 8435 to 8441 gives 19.9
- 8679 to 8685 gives 19.3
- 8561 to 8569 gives 20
